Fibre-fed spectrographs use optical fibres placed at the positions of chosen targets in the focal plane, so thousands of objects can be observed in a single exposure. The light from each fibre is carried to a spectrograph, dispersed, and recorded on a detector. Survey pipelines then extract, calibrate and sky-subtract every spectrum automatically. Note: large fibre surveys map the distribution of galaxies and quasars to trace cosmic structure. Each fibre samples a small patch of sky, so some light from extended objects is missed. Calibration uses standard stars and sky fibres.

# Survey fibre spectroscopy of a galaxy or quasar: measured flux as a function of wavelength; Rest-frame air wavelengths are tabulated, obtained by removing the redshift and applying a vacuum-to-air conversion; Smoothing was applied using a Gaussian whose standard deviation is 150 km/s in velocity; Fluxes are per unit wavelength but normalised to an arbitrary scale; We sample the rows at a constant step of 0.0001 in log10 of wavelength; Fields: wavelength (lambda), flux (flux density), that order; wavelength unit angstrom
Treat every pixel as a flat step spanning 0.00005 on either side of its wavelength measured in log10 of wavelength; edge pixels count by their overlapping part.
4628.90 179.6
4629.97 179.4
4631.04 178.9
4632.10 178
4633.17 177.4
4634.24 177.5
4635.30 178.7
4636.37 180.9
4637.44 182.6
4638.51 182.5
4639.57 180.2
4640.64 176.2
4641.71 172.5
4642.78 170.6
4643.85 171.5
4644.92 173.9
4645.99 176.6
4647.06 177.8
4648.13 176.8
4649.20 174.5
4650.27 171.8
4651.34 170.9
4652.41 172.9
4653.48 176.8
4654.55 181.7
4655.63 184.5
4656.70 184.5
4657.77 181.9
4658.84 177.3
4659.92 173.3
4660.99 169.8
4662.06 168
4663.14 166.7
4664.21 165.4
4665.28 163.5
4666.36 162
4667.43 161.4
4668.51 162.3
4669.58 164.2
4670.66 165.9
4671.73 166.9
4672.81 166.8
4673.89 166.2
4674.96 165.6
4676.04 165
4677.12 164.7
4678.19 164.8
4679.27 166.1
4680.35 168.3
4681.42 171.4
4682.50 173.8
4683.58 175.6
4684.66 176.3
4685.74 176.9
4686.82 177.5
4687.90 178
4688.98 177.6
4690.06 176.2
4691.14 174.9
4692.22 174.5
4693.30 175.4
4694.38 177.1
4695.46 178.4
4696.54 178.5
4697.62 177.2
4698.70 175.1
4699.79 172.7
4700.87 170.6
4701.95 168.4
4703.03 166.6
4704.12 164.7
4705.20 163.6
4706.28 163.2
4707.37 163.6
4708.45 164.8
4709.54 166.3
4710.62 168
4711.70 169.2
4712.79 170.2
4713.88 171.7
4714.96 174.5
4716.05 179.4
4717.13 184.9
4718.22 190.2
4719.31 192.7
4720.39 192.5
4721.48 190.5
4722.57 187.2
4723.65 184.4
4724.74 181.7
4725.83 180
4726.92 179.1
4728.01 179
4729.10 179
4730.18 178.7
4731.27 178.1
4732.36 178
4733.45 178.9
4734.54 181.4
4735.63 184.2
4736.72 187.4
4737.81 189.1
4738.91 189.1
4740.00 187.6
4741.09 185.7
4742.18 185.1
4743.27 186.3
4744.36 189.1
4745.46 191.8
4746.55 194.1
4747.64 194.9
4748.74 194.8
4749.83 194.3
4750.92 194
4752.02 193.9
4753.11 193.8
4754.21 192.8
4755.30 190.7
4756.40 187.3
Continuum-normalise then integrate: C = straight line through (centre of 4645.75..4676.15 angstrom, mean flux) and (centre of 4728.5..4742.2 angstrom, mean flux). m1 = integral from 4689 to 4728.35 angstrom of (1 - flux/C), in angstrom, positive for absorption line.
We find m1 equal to 0.7 angstrom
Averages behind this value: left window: 171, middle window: 176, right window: 183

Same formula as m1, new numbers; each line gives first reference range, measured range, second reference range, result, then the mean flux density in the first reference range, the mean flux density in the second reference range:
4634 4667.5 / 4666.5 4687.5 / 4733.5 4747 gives 1.2 angstrom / 175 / 187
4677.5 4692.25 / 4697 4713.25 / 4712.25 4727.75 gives 1.0 angstrom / 174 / 183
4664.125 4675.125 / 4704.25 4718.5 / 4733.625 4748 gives 0.6 angstrom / 165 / 188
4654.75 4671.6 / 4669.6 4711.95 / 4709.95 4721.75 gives 1.1 angstrom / 170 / 180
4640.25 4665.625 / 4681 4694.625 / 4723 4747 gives 0.2 angstrom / 174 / 184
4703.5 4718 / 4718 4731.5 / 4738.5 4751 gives -0.4 angstrom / 170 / 191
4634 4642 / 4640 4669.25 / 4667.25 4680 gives 0.0 angstrom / 179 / 165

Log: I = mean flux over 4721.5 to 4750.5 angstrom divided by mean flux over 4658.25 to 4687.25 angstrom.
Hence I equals 1.1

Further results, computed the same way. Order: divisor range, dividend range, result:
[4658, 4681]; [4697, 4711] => 1.01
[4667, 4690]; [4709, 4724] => 1.06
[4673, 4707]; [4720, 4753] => 1.09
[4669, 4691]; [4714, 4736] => 1.07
